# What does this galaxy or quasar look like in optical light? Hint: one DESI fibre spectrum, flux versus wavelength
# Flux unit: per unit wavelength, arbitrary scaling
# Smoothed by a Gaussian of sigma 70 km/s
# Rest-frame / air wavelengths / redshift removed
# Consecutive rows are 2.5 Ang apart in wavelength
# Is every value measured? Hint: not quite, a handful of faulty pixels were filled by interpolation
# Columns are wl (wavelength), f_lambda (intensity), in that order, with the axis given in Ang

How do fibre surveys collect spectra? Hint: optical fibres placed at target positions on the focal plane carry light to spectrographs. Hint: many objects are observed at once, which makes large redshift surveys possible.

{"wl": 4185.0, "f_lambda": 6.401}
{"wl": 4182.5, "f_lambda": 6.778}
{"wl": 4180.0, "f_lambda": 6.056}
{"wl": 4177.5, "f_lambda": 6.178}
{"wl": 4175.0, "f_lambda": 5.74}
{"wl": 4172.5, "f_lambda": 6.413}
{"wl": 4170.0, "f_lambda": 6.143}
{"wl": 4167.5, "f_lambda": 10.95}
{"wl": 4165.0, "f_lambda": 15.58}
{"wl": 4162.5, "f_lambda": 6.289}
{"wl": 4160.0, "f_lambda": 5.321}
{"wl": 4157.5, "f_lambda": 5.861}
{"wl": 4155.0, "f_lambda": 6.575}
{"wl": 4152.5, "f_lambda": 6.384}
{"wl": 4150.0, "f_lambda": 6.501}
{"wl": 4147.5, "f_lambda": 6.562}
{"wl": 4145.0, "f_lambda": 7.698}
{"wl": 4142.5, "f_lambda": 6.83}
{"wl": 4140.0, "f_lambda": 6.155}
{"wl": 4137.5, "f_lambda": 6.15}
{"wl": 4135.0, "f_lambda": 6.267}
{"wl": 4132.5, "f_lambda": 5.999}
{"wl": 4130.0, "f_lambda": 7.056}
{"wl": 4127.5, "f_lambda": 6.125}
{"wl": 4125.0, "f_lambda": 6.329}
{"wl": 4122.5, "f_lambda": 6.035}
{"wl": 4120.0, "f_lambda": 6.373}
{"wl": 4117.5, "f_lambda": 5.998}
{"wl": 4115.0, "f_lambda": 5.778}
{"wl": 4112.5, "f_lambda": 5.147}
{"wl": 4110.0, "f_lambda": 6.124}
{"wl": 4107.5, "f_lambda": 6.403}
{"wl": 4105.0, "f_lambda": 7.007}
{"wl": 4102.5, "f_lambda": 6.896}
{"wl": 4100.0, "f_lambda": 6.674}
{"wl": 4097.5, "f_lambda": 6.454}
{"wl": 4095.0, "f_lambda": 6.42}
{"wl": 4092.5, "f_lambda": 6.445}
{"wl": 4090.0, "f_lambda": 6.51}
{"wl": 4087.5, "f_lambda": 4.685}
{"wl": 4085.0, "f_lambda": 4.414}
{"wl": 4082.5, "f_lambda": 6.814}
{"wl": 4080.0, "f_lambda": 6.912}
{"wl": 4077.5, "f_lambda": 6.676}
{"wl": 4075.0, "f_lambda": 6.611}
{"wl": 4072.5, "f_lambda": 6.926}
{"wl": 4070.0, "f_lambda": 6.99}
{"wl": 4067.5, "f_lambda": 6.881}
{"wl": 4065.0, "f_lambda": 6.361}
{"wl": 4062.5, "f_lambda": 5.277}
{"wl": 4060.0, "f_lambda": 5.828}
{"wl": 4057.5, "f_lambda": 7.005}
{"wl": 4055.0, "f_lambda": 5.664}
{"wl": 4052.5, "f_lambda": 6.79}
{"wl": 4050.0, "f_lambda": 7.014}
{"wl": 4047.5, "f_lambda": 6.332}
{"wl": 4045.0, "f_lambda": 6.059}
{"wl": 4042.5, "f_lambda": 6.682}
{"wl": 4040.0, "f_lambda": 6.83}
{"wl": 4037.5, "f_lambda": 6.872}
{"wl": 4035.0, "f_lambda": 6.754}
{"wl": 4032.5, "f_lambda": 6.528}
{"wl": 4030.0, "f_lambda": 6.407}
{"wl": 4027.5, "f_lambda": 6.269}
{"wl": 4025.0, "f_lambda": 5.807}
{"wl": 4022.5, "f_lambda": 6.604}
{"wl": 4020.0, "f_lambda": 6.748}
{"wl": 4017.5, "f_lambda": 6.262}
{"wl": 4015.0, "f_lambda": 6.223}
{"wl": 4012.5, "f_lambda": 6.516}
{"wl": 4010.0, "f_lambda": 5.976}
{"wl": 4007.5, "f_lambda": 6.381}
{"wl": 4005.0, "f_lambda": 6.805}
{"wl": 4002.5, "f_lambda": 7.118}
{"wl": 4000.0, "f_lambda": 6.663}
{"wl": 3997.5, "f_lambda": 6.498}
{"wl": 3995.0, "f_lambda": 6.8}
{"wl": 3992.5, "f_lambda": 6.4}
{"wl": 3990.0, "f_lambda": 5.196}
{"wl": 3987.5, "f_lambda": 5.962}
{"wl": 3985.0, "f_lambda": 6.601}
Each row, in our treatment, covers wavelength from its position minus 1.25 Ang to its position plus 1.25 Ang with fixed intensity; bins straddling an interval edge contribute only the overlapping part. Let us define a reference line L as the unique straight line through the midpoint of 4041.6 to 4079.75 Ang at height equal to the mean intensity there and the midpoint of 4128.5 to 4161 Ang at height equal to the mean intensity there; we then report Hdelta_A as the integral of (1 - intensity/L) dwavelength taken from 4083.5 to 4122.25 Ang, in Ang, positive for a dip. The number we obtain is 2.2 Ang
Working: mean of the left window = 6.48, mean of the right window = 6.42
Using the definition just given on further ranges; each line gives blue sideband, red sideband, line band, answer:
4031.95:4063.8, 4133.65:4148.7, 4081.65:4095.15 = 1.4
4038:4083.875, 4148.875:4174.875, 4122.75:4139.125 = 2.1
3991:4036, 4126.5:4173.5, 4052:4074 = 1.0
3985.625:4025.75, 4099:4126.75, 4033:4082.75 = -1.9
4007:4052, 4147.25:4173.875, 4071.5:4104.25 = 2.8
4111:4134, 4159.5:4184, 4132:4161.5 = 2.0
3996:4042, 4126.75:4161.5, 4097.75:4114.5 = 0.2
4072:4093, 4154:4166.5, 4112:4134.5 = 3.2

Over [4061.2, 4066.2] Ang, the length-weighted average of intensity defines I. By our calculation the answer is 5.81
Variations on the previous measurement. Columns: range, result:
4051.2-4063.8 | 6.12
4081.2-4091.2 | 5.61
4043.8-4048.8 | 6.21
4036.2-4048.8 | 6.56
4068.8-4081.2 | 6.82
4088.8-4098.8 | 6.46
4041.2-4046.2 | 6.38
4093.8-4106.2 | 6.69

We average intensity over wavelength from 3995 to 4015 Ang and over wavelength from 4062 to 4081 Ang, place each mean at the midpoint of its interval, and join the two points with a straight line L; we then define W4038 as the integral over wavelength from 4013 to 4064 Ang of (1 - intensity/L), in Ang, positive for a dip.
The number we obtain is 1.5 Ang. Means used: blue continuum 6.56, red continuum 6.63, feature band 6.4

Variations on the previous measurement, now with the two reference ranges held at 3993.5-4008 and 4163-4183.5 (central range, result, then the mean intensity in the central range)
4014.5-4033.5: 1.5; 6.36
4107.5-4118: 2.4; 5.82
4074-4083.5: 0.7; 6.76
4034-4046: 0.6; 6.65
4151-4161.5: 2.4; 6.05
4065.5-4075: 0.5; 6.84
